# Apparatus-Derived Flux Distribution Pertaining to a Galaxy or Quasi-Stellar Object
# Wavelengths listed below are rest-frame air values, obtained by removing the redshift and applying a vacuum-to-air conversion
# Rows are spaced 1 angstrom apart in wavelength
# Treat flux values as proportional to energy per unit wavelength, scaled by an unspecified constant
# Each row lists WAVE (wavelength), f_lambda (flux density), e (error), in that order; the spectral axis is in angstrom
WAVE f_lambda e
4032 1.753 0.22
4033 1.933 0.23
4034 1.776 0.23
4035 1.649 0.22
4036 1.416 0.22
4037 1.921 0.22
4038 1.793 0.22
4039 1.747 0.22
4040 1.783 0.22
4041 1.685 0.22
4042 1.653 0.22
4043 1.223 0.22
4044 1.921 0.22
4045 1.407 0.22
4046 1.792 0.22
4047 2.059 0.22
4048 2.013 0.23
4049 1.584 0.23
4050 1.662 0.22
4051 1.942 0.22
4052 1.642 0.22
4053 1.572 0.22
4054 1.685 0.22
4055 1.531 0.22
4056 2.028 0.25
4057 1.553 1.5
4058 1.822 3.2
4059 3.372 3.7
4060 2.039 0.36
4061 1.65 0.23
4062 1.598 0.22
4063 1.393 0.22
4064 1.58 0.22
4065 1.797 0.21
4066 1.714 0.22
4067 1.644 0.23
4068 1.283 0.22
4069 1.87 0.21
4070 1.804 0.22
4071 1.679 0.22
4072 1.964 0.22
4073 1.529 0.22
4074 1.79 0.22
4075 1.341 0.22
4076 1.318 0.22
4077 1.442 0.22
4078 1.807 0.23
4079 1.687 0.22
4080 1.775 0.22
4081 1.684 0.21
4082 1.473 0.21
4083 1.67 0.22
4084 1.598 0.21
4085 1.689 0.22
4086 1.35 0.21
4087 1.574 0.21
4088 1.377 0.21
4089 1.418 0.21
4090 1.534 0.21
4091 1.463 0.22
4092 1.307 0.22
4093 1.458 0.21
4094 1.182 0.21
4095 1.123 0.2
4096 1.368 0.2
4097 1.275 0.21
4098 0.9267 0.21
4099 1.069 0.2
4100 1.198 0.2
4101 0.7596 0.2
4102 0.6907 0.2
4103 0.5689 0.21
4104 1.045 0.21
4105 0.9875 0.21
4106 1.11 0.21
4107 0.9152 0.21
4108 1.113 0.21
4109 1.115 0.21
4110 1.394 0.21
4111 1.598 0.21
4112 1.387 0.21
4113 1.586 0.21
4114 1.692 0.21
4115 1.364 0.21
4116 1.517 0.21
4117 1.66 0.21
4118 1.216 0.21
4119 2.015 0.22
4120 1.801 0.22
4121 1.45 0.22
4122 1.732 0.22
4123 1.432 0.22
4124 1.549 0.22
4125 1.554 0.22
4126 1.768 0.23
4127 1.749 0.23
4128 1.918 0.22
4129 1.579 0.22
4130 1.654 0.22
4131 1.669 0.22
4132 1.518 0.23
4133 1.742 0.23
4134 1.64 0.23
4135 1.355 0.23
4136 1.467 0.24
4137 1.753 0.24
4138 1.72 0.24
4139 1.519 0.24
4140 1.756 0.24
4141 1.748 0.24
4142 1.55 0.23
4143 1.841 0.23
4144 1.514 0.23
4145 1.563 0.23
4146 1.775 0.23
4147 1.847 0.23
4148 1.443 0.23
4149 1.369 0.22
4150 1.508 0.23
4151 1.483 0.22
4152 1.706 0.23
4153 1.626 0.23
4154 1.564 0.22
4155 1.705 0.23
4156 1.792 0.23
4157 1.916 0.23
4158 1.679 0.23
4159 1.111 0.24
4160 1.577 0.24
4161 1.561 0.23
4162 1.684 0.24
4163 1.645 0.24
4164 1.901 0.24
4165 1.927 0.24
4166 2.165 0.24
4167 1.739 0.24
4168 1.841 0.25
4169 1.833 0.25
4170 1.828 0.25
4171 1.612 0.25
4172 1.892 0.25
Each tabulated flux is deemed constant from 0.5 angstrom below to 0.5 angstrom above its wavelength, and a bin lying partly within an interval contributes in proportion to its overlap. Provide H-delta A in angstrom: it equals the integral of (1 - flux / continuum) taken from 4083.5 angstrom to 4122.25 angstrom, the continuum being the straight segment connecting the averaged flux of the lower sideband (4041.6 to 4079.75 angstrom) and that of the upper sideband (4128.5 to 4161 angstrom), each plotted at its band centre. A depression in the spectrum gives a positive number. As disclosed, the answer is 8.0 angstrom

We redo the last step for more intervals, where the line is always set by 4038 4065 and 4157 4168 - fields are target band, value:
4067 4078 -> 0.91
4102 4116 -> 4.24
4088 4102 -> 4.21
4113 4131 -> 1.12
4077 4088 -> 0.89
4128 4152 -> 1.50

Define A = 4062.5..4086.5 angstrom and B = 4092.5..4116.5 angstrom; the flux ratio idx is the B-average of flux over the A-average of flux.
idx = 0.7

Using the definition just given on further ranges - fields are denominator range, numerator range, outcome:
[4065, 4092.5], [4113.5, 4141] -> 1.02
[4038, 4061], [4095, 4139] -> 0.78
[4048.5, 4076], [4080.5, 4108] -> 0.72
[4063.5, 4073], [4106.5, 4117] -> 0.82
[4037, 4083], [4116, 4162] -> 0.94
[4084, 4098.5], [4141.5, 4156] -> 1.18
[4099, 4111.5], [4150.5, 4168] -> 1.63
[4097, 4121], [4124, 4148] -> 1.32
